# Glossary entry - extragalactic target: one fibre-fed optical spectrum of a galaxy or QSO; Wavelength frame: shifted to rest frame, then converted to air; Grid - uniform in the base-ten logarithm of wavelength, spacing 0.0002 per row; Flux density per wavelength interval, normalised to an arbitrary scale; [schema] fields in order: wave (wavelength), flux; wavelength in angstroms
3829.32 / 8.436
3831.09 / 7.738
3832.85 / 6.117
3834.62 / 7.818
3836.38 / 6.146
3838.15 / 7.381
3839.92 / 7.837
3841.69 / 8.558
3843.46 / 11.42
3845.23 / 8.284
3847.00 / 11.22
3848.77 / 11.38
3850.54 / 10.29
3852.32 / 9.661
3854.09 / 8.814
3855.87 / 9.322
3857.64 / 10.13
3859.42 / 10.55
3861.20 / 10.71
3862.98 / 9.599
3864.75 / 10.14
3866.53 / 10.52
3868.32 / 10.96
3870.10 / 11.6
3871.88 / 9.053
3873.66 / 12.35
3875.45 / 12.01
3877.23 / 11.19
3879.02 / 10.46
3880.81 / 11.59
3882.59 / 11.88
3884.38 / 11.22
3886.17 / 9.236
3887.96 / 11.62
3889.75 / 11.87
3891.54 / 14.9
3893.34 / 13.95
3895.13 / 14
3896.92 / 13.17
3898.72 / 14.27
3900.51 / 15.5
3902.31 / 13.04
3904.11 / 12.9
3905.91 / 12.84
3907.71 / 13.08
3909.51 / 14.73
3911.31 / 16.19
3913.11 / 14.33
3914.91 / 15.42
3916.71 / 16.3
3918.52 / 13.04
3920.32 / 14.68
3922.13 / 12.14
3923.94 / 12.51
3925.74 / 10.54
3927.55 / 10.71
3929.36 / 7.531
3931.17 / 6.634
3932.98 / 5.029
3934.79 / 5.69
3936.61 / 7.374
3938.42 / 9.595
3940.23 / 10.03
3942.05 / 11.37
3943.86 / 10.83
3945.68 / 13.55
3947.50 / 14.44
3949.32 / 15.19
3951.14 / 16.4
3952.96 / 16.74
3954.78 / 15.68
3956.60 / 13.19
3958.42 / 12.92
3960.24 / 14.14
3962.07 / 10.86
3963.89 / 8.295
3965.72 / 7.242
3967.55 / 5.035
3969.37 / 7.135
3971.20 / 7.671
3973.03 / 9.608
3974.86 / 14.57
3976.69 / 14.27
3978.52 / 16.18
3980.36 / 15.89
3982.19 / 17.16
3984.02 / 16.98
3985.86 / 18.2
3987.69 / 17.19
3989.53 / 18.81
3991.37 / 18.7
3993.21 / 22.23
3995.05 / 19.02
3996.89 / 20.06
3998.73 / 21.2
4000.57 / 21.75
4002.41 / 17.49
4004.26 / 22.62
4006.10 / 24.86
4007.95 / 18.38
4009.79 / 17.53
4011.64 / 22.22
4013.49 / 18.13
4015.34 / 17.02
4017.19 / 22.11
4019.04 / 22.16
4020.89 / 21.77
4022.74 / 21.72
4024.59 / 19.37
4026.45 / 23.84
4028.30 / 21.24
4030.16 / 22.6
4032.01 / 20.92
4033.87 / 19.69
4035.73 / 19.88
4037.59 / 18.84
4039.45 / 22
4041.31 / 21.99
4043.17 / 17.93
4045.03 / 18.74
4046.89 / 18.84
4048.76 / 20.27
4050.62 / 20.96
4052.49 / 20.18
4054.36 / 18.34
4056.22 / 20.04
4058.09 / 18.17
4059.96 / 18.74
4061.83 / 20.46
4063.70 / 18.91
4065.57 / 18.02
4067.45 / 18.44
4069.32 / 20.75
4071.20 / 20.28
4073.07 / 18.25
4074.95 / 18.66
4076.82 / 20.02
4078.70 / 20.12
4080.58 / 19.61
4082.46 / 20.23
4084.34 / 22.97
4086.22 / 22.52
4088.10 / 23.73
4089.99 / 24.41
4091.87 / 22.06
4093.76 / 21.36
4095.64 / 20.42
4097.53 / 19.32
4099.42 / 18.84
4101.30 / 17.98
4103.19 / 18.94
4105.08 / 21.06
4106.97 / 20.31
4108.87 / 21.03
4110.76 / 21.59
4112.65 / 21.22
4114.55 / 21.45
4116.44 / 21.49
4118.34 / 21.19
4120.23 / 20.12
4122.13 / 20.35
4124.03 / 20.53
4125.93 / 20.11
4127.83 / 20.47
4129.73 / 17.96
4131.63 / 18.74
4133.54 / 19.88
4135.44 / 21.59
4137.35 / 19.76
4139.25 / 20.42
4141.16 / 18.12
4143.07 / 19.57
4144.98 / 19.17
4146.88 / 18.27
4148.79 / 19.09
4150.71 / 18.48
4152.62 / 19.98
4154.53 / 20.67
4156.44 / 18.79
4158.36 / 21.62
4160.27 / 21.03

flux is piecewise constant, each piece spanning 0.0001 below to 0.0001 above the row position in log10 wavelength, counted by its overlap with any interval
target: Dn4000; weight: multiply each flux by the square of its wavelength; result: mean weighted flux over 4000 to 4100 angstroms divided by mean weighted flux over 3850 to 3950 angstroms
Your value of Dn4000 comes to 1.89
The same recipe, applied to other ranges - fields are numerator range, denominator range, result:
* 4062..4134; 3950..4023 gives 1.30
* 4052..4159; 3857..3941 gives 1.91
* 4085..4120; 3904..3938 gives 1.99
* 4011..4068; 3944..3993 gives 1.51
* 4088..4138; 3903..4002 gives 1.65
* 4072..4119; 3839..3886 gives 2.24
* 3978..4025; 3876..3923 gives 1.56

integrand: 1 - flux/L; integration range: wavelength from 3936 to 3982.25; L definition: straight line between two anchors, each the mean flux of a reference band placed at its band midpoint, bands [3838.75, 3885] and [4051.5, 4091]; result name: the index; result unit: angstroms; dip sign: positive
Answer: 8.82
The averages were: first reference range 10.4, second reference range 20.1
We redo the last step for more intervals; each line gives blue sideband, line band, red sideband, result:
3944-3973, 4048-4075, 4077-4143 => -2.51 angstroms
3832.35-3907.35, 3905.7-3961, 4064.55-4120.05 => 5.18 angstroms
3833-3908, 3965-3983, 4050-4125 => 4.65 angstroms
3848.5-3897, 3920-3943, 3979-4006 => 8.62 angstroms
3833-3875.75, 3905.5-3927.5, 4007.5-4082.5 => -1.16 angstroms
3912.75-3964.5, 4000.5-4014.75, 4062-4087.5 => -3.77 angstroms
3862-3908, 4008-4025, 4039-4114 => -2.43 angstroms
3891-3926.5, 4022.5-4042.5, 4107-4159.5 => -4.34 angstroms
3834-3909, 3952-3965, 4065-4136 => 1.37 angstroms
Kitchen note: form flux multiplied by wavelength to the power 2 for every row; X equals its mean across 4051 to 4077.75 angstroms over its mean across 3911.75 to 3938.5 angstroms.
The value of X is 1.90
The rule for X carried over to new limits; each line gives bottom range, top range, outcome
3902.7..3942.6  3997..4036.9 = 1.90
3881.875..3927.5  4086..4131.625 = 1.72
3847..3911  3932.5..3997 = 1.18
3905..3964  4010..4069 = 1.73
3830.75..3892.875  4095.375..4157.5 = 2.23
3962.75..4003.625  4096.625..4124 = 1.42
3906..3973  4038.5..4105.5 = 1.86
